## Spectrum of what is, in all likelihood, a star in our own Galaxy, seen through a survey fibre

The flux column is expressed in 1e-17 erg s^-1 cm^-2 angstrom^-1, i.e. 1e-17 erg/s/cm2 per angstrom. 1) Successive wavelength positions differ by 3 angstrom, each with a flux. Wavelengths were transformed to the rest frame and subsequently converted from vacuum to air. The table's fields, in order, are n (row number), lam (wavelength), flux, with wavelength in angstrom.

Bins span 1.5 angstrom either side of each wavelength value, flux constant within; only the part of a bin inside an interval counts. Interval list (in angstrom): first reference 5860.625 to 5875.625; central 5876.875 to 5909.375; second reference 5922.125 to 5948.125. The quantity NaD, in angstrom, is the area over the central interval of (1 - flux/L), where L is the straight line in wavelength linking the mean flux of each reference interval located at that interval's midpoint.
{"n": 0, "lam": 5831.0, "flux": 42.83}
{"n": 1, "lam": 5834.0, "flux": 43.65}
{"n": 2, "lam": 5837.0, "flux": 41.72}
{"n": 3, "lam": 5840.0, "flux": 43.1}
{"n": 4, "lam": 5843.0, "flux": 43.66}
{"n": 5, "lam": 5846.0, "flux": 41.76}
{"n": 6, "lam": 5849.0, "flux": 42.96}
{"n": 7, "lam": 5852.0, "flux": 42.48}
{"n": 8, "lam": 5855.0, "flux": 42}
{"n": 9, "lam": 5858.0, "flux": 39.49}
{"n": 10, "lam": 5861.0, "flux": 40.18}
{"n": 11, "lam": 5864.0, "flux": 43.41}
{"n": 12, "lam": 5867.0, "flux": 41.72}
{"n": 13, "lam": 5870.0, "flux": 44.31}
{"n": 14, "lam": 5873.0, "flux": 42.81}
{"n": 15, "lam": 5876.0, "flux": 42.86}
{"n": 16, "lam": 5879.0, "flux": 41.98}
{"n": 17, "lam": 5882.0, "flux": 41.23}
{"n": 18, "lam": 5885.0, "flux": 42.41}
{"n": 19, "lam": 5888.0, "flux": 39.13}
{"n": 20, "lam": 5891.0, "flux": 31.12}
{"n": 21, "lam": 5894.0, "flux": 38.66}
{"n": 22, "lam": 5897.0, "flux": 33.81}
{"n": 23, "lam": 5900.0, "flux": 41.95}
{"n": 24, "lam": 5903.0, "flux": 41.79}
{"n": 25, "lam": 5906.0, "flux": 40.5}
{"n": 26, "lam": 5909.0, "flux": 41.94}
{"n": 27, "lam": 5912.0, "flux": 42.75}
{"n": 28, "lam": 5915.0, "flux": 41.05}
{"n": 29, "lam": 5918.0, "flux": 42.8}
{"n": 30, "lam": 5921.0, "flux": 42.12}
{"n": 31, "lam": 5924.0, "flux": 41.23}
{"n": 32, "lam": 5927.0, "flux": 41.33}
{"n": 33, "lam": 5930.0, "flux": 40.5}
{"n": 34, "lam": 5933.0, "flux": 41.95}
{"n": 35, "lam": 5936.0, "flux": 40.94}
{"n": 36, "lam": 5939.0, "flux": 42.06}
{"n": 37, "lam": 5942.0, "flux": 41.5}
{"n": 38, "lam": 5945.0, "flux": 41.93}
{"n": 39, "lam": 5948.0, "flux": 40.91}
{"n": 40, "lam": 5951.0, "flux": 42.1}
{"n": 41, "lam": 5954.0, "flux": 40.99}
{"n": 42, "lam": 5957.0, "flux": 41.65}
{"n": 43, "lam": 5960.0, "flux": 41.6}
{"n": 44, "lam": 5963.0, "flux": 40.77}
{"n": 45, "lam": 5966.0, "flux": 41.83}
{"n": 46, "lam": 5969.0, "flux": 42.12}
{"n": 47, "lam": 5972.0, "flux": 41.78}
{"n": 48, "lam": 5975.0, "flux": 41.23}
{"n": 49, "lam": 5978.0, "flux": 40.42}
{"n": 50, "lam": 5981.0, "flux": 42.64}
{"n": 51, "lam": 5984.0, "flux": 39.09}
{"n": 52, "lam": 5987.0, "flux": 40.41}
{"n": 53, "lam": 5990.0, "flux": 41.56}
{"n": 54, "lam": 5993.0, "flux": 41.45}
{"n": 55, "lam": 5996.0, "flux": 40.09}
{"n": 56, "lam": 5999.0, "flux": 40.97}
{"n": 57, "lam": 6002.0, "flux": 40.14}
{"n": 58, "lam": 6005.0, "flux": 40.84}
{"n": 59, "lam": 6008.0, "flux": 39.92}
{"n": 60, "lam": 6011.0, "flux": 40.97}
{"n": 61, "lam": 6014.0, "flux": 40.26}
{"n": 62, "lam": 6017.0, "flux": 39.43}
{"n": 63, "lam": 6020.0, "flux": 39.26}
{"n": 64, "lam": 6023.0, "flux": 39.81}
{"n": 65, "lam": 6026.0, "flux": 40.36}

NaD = 2.1 angstrom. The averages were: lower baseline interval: 42.7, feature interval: 39.5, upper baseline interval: 41.4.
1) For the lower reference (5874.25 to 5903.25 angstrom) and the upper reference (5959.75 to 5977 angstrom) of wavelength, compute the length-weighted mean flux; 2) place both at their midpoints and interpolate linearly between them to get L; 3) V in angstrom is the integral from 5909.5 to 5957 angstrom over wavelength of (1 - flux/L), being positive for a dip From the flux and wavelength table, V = -1.2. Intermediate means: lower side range 39.4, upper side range 41.5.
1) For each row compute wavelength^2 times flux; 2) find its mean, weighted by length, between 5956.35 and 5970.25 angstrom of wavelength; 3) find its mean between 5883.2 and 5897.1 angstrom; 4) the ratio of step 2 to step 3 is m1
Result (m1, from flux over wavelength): 1.14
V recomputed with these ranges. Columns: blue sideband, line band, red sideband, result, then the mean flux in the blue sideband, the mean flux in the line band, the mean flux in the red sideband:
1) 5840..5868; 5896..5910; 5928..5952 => 0.5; 42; 40.1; 41.5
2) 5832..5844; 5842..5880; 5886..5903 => -1.4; 43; 42.3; 37.5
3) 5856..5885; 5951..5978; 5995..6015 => -0.4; 42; 41.5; 40.5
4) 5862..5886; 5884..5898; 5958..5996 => 1.8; 42.5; 36.9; 41.2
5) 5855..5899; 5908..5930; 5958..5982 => -0.5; 40.3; 41.8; 41.5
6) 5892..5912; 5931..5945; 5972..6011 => -0.5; 39.8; 41.6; 40.8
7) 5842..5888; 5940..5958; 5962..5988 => -0.1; 42.1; 41.5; 41.2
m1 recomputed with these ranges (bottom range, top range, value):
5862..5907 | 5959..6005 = 1.05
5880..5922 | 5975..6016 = 1.05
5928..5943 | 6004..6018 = 1.00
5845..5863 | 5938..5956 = 1.03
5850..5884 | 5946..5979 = 1.02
